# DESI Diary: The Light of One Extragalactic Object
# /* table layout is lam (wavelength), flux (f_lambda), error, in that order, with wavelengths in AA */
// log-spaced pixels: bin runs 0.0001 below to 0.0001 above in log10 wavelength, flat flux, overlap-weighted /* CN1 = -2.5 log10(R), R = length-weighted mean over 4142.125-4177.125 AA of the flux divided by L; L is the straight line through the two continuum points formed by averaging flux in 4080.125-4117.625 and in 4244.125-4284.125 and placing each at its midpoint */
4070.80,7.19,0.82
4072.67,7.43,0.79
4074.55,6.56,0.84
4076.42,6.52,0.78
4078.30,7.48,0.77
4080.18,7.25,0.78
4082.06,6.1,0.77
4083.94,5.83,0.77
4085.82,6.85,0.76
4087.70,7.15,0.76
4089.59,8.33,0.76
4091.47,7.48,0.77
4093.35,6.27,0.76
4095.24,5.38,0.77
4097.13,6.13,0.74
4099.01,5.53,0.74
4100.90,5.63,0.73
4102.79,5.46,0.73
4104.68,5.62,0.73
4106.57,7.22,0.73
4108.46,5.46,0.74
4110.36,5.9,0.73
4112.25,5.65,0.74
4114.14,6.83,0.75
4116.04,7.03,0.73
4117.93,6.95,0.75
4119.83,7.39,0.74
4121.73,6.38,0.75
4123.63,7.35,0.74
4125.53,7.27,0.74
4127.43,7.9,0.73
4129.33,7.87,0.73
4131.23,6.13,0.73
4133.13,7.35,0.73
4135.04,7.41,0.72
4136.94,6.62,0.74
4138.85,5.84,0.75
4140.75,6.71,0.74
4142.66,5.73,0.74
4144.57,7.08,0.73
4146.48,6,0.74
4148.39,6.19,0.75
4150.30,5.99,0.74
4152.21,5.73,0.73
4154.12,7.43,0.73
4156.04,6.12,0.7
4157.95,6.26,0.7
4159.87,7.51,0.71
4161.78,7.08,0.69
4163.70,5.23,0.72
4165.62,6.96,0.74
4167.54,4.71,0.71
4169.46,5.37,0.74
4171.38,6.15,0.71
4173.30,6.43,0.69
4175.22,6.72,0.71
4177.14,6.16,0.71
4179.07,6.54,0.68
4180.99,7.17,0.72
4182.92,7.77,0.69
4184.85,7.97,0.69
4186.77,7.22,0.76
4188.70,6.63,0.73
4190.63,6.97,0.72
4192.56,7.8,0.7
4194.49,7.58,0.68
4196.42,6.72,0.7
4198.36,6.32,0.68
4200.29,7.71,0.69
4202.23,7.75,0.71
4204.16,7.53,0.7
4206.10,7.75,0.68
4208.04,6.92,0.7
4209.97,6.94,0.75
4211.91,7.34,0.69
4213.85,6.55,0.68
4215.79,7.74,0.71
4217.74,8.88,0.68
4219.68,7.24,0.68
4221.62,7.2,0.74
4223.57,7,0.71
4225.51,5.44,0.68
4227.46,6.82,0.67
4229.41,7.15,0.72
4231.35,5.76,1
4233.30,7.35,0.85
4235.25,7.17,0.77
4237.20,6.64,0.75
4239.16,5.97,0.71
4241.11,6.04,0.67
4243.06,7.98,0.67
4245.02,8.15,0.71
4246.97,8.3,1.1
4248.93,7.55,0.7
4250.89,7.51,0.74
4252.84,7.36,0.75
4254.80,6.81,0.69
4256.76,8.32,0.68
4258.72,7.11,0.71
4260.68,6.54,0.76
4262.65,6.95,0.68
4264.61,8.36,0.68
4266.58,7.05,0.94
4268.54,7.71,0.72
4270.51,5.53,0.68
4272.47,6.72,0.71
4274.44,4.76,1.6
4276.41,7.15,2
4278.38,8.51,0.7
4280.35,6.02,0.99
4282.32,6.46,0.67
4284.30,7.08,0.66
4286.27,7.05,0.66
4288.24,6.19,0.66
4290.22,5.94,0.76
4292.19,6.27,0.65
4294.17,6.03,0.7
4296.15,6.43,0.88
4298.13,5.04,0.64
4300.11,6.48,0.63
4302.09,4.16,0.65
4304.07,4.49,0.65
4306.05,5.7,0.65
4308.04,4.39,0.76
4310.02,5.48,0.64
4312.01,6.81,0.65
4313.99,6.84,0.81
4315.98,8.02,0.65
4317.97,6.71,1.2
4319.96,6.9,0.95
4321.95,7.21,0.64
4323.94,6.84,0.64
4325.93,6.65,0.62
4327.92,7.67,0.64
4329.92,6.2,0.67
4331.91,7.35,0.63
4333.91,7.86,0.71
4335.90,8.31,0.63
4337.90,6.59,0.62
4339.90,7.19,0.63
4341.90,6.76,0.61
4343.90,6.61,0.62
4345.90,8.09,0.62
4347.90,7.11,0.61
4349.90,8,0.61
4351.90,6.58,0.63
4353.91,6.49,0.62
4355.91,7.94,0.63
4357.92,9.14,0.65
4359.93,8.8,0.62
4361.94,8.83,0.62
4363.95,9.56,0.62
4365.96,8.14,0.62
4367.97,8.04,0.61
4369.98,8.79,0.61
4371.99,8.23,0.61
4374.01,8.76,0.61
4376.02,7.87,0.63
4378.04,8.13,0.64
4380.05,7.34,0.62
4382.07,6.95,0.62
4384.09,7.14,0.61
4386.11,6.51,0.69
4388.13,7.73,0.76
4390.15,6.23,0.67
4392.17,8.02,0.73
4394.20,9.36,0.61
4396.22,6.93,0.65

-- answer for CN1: 0.062 mag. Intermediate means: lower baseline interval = 6.34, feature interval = 6.26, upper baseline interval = 7.14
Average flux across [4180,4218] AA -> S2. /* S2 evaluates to 7.33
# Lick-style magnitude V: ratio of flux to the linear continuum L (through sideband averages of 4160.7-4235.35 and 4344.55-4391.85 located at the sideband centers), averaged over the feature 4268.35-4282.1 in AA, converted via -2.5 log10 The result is 0.12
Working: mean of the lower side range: 6.92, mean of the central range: 6.56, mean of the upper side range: 7.84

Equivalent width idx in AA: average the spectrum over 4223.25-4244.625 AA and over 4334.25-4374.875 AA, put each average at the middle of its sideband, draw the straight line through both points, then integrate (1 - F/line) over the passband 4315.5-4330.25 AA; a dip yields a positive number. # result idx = 1.1 AA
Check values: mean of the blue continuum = 6.7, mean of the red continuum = 7.9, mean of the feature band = 7.03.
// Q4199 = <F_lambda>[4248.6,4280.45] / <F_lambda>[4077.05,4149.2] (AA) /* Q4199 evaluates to 1.1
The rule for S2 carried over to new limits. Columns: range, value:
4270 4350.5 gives 6.58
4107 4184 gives 6.56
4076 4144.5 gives 6.62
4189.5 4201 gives 7.16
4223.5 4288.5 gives 6.96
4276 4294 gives 6.7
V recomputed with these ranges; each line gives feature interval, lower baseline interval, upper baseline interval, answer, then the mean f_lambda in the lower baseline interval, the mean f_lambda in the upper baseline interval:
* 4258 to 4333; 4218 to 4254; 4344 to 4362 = 0.146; 7.07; 7.77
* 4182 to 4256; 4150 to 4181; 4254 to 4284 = -0.090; 6.31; 6.94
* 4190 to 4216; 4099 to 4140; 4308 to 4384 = -0.048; 6.61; 7.49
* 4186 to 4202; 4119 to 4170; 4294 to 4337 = -0.095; 6.58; 6.44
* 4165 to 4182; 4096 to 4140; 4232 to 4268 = 0.104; 6.56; 7.28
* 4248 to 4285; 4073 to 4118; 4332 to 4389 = 0.041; 6.45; 7.76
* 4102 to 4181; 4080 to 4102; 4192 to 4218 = 0.058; 6.46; 7.35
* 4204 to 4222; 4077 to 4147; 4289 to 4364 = -0.106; 6.61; 6.85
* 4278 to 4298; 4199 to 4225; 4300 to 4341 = 0.056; 7.38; 6.57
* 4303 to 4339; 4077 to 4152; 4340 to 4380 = 0.163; 6.57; 7.96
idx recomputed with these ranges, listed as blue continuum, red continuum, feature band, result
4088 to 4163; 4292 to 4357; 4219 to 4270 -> -3.8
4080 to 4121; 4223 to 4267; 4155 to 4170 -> 1.2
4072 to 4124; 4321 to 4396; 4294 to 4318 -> 5.1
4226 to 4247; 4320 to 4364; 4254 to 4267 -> -0.5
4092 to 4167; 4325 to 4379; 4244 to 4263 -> -0.8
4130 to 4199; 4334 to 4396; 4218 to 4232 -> 0.3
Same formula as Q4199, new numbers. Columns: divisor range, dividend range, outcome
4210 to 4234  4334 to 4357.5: 1.04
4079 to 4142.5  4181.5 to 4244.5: 1.08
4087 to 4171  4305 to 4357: 1.07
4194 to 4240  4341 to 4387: 1.11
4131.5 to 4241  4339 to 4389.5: 1.15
